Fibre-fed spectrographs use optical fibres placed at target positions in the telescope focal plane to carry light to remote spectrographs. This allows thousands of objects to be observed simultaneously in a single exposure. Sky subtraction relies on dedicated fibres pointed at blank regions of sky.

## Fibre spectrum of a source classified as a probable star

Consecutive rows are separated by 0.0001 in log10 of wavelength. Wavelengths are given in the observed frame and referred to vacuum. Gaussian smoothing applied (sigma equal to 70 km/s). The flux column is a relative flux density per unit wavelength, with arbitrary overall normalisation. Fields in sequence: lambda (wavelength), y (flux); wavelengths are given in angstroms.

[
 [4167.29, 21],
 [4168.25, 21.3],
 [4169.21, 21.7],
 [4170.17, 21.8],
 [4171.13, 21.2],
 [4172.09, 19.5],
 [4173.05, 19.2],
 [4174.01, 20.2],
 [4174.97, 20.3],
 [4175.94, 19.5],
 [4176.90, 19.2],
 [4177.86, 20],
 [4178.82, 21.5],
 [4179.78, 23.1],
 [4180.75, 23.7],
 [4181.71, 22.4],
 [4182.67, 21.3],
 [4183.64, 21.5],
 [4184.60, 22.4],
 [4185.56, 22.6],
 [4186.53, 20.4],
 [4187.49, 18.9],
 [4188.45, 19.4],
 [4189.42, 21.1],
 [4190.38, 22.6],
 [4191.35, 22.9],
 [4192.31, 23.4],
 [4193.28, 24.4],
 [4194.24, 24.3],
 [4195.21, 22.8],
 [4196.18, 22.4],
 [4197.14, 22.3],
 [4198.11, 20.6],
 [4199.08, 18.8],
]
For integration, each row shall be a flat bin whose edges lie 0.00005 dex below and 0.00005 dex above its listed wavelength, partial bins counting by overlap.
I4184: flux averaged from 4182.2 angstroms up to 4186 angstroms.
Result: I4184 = 21.9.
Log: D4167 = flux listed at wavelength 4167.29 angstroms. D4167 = 21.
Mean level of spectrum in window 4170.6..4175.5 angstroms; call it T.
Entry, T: 20.1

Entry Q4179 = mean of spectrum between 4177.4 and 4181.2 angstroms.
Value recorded 22.1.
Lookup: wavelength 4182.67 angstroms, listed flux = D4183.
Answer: 21.3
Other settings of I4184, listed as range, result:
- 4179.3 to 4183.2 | 22.6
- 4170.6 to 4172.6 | 20.4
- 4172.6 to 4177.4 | 19.7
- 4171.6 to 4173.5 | 19.4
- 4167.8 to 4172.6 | 21.1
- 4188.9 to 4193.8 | 22.9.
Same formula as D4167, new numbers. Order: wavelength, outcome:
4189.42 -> 21.1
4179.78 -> 23.1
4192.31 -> 23.4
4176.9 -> 19.2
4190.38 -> 22.6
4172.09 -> 19.5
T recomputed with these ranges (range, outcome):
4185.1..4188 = 20.6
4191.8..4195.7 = 23.7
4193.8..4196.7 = 23.1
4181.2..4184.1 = 21.7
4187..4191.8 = 21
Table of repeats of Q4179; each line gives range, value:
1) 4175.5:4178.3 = 19.6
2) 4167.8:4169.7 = 21.5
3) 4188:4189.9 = 20.2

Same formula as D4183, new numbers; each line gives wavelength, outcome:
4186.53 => 20.4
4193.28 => 24.4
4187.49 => 18.9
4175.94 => 19.5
